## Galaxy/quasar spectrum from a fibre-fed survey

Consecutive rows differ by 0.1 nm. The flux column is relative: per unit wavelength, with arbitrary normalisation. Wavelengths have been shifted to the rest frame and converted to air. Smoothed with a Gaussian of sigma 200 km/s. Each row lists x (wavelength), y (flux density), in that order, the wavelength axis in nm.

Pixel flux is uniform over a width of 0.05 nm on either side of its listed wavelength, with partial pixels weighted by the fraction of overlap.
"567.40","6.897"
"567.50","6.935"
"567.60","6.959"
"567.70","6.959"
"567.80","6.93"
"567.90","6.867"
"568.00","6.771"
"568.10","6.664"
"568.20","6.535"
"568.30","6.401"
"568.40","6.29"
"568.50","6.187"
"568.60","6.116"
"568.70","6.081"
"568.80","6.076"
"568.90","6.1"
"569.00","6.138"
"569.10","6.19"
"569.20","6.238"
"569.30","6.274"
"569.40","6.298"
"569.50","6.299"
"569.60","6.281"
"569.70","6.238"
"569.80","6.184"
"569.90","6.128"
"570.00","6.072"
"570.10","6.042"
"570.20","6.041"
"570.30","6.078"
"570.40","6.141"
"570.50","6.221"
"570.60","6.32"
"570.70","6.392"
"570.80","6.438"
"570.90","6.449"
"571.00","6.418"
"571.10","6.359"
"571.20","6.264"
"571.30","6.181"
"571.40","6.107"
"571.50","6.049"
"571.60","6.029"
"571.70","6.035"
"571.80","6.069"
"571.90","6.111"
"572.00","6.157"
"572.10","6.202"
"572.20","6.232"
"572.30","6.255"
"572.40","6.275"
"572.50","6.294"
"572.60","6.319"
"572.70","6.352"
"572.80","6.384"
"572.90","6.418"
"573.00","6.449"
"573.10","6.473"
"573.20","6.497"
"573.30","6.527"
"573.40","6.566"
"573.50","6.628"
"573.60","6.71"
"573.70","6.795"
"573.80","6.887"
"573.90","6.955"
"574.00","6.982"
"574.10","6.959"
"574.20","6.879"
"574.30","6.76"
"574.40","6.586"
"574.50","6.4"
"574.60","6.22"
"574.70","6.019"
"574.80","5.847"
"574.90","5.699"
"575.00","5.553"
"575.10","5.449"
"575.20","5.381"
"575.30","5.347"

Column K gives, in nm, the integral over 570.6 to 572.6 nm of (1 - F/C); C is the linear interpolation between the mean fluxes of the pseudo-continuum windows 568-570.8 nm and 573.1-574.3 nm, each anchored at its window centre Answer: 0.082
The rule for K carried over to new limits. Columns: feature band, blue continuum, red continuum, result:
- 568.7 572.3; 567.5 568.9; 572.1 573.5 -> 0.15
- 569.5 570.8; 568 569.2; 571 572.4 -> 0.01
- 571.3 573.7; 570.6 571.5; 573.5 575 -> 0.03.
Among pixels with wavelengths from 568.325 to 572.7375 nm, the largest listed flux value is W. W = 6.449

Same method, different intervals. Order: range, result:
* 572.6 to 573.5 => 6.628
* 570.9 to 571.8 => 6.418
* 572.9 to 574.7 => 6.982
